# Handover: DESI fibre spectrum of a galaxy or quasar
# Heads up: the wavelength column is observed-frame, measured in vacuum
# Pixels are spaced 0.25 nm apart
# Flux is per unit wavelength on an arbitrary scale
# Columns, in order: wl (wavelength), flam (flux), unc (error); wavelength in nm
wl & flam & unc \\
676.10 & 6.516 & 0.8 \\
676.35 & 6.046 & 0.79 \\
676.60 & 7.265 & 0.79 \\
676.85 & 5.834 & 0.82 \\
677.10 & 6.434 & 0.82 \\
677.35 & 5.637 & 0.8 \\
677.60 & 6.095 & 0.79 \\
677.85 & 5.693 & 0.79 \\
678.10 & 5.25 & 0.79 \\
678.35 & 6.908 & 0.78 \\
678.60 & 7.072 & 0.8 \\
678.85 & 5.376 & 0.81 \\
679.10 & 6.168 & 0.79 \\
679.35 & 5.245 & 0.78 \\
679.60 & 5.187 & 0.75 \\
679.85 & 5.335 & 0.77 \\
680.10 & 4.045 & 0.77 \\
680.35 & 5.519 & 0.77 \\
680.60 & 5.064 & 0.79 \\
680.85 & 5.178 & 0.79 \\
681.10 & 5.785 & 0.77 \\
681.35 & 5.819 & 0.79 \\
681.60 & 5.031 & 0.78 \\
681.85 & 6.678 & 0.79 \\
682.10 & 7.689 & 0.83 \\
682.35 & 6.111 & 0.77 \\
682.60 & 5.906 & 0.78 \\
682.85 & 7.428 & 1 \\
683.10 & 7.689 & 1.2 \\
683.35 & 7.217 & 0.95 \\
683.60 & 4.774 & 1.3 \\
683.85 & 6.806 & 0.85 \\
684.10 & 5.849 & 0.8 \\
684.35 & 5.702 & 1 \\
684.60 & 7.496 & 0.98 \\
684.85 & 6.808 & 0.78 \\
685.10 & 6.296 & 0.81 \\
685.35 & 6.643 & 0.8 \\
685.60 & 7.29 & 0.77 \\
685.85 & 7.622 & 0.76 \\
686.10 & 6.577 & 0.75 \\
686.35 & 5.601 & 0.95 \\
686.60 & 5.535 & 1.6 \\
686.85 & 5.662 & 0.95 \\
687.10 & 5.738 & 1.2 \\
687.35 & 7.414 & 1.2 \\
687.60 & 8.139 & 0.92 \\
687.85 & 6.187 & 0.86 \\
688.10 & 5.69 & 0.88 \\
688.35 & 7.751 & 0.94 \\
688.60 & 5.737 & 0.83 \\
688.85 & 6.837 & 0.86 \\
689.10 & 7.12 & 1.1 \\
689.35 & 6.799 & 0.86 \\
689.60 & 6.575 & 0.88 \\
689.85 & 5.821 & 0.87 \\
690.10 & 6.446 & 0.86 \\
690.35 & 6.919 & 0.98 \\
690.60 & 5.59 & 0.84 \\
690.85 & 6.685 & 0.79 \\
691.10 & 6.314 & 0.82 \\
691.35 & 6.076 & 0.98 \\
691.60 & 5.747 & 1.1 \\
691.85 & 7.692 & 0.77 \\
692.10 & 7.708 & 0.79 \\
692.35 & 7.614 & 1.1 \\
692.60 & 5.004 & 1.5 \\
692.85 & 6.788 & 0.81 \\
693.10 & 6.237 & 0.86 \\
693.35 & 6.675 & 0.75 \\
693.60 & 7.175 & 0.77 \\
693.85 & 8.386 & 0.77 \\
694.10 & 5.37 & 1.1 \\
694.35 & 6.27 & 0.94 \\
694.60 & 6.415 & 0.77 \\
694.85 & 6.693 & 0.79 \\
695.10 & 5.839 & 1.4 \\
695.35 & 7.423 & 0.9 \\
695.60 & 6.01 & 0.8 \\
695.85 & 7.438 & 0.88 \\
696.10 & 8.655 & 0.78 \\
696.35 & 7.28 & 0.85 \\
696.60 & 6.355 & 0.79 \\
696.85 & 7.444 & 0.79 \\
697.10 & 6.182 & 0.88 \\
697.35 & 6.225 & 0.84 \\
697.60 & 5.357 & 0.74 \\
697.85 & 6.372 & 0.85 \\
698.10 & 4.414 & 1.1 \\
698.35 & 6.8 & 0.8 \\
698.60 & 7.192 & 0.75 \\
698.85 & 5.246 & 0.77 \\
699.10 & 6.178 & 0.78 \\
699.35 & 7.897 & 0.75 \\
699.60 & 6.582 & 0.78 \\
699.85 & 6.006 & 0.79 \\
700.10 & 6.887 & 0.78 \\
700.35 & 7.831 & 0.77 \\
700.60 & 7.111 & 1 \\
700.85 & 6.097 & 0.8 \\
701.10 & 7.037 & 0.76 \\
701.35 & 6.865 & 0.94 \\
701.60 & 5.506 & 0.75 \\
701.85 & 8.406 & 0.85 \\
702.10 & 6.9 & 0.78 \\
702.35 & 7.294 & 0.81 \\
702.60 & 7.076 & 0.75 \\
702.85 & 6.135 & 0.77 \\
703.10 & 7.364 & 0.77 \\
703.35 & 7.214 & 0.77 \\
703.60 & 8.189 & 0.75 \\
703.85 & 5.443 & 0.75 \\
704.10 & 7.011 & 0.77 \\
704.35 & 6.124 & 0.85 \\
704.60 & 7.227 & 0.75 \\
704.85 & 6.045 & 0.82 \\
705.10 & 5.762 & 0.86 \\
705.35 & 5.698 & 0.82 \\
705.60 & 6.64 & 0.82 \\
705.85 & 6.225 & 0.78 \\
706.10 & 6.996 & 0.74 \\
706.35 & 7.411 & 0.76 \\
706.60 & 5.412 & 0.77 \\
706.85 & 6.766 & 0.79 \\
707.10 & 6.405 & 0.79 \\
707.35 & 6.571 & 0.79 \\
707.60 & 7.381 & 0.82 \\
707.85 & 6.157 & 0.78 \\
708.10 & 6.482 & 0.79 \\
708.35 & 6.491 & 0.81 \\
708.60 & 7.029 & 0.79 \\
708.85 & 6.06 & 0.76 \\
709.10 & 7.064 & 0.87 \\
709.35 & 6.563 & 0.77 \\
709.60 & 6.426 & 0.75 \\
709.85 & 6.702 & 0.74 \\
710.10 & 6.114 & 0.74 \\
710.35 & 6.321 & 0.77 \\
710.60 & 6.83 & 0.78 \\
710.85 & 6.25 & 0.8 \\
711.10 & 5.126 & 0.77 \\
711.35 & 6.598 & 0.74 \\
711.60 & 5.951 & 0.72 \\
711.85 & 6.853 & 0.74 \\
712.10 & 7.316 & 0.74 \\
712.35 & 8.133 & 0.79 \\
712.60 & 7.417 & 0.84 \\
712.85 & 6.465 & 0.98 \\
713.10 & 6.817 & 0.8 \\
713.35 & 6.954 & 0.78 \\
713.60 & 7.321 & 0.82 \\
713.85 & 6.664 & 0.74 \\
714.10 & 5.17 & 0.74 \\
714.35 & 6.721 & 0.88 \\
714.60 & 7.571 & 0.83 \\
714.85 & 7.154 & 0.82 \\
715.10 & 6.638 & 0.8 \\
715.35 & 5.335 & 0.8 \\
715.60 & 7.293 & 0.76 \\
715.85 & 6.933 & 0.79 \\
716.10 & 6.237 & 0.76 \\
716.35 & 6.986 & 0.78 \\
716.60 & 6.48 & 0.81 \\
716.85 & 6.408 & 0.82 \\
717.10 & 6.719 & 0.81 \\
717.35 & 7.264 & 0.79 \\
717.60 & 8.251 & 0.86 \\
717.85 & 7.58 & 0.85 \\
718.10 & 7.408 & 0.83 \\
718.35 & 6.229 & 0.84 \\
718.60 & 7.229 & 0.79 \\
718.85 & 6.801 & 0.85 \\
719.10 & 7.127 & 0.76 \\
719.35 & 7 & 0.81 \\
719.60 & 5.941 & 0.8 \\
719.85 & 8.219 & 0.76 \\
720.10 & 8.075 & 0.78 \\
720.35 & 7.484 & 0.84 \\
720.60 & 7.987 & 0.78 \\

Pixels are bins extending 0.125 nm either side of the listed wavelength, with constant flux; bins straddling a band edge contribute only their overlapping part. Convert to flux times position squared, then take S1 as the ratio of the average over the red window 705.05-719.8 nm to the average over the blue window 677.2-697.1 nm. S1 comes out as 1.12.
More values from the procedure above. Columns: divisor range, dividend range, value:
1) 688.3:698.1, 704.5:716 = 1.05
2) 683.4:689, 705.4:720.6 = 1.13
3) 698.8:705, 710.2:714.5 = 1.01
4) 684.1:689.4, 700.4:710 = 1.07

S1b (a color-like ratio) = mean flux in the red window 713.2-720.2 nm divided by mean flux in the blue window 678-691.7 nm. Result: 1.1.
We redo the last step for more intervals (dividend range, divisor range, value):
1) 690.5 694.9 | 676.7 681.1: 1.16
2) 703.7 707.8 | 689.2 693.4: 0.99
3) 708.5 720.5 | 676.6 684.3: 1.14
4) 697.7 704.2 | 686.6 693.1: 1.03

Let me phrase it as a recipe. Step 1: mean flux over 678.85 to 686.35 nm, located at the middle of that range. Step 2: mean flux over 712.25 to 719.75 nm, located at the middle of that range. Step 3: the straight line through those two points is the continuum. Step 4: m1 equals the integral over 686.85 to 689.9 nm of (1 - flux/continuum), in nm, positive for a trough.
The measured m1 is -0.17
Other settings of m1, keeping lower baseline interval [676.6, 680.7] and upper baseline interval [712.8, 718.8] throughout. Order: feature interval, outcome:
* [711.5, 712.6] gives -0.07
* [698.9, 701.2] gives -0.15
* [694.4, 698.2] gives -0.18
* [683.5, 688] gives -0.39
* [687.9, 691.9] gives -0.26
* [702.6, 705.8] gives -0.05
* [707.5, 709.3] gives -0.01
